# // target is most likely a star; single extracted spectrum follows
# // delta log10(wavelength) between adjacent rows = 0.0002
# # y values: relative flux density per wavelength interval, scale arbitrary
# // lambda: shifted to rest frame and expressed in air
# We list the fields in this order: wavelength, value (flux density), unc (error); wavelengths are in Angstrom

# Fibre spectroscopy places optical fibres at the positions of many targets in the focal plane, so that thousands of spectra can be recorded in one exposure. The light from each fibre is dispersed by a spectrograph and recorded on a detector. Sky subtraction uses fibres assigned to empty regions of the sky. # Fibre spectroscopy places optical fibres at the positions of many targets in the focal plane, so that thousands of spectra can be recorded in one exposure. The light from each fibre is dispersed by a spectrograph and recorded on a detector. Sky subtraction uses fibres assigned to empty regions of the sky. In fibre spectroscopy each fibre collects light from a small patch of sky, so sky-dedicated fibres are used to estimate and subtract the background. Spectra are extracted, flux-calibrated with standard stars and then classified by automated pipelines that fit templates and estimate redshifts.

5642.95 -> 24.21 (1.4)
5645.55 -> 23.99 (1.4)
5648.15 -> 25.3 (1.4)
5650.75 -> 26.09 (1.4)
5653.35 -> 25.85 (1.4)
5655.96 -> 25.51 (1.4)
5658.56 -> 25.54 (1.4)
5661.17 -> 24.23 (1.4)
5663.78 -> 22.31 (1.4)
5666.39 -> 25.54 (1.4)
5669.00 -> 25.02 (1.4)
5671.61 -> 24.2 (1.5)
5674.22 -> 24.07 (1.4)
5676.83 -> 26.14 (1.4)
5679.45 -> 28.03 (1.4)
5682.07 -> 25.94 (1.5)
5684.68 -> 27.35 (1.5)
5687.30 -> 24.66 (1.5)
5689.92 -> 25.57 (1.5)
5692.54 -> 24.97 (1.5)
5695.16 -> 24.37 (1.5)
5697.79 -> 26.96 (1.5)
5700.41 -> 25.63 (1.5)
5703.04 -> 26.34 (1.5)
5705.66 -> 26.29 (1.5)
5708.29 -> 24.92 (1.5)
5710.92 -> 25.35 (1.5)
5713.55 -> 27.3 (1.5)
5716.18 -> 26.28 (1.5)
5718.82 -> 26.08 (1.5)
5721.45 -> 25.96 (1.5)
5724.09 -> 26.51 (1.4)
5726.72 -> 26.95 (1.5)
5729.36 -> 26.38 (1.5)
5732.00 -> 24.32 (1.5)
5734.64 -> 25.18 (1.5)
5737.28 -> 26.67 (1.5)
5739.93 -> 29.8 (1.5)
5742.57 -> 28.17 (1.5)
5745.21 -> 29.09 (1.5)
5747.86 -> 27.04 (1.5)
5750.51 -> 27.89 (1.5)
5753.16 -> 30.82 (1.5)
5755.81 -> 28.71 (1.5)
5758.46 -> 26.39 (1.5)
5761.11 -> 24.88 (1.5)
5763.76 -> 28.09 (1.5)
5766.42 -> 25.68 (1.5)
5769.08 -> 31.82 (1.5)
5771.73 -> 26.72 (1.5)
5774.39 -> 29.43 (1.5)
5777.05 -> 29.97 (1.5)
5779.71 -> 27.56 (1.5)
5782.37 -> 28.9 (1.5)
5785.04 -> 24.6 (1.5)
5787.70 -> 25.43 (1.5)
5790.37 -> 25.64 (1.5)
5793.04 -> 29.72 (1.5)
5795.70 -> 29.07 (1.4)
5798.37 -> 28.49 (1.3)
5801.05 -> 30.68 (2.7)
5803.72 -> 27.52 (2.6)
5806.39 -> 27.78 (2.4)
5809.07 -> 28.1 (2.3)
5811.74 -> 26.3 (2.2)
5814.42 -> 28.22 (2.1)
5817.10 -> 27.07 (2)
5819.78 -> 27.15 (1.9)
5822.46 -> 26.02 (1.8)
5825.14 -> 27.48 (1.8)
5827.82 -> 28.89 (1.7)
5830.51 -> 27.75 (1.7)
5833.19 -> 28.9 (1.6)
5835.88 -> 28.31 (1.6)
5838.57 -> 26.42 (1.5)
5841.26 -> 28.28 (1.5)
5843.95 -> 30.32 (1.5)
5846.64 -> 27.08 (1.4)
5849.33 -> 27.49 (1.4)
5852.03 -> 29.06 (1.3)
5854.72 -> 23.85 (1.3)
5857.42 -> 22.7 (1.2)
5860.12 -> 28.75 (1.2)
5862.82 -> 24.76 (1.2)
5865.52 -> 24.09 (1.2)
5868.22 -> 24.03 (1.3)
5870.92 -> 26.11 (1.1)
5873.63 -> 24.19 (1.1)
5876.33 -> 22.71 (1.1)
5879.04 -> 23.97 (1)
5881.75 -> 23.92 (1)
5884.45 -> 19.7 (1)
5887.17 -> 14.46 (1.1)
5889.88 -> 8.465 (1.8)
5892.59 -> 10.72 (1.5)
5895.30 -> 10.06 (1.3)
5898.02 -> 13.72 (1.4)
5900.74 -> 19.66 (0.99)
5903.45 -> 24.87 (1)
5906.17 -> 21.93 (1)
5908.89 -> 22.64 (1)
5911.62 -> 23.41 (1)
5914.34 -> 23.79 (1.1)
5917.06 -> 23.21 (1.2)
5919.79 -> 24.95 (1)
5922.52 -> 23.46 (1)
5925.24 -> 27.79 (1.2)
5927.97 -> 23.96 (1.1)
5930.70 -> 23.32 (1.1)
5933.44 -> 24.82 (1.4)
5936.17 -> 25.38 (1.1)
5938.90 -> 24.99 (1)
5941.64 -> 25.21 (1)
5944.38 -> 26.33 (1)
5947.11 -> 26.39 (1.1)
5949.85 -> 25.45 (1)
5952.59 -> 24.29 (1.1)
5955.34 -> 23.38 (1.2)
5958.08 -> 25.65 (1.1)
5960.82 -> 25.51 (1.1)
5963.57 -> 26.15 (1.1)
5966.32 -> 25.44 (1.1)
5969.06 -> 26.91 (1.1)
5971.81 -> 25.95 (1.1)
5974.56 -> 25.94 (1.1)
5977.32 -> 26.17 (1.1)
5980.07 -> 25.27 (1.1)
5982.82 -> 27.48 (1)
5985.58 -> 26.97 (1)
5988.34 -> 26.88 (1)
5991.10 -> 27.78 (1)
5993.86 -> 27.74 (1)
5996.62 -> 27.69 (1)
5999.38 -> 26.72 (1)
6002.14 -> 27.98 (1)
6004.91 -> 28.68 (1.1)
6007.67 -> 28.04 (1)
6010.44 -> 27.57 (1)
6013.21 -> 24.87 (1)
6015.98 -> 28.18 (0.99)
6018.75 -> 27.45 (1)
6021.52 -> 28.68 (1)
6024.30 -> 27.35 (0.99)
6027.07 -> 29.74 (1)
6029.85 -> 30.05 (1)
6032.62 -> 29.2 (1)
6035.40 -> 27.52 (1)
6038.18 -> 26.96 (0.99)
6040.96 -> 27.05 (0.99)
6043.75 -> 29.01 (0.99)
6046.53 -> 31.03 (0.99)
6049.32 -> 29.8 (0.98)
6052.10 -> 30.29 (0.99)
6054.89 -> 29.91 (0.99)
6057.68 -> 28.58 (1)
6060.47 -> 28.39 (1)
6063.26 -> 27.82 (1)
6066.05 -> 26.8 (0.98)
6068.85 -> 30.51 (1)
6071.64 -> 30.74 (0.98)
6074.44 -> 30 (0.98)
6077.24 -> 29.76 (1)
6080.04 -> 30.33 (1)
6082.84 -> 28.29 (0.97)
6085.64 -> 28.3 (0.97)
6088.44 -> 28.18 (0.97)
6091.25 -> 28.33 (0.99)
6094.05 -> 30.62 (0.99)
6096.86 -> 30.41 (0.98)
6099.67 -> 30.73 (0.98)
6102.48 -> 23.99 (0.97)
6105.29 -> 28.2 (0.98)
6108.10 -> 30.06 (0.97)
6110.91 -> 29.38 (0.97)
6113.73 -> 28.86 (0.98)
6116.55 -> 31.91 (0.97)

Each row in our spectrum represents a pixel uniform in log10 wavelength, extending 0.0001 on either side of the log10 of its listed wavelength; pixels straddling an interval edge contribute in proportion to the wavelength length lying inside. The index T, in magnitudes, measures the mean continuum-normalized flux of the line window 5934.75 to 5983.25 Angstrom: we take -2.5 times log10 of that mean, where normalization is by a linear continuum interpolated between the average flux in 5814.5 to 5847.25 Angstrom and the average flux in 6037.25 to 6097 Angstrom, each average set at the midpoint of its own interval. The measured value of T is 0.12 mag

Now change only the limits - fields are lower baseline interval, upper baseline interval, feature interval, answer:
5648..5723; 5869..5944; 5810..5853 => -0.21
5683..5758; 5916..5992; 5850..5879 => 0.04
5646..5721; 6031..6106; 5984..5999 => 0.04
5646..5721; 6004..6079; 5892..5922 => 0.33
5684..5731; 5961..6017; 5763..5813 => -0.07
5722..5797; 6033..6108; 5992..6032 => 0.03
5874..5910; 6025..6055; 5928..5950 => -0.16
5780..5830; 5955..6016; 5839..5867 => 0.03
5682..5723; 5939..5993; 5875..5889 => 0.25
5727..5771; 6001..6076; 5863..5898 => 0.40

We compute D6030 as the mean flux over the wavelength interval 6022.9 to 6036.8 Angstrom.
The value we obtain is 28.8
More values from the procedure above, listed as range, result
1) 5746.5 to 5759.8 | 28.2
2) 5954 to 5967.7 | 25.2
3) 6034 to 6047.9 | 28.3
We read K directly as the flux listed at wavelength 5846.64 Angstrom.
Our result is 27.08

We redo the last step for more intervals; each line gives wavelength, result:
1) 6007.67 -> 28.04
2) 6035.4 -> 27.52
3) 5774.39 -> 29.43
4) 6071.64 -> 30.74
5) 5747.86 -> 27.04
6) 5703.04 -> 26.34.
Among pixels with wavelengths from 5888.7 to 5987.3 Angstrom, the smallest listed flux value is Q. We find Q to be 8.465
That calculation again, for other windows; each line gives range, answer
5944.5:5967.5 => 23.38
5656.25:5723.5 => 22.31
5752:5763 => 24.88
